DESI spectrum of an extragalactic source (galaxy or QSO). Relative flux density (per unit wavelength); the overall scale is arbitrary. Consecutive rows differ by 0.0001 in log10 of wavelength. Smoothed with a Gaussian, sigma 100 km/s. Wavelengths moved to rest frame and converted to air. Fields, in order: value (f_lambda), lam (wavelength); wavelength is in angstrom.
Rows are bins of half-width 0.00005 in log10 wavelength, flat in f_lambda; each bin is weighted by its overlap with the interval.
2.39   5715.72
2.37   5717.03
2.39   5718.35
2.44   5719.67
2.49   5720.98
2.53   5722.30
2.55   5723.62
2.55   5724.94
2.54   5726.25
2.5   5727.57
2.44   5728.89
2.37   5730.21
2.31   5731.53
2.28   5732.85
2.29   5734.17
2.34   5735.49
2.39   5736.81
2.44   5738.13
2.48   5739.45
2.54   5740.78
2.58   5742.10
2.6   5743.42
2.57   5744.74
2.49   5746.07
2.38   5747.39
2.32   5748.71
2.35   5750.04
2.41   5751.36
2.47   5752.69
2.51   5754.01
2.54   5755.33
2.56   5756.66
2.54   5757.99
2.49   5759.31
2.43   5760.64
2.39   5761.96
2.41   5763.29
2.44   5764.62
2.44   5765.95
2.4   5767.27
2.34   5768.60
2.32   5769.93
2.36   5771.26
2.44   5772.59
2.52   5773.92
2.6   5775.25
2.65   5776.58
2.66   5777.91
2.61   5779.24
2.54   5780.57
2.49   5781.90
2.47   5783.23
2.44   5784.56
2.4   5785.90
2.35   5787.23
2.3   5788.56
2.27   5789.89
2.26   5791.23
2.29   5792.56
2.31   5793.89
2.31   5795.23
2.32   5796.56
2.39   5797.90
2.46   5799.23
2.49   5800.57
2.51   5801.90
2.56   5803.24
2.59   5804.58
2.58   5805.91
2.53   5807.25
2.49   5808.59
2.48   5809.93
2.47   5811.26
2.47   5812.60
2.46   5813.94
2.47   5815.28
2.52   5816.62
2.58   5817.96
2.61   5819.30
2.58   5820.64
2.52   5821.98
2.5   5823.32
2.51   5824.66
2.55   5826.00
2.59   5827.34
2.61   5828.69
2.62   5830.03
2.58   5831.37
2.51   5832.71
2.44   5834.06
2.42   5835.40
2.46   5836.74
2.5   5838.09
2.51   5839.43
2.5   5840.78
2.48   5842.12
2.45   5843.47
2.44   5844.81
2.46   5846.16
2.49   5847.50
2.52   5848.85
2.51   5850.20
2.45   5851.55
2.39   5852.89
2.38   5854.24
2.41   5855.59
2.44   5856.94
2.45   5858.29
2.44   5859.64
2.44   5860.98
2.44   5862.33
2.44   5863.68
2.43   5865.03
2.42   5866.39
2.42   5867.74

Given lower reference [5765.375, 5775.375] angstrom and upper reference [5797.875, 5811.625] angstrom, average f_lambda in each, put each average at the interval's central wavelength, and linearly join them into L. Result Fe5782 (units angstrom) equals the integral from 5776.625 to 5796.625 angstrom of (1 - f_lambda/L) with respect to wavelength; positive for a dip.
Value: 0.4 angstrom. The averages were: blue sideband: 2.42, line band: 2.41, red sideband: 2.51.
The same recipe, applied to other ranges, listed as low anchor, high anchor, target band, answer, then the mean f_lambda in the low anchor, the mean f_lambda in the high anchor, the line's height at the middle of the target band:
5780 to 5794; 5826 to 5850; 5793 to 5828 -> -0.8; 2.38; 2.51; 2.44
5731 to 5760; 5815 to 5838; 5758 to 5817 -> 1.0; 2.45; 2.53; 2.49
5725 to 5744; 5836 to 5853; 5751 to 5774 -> 0.0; 2.44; 2.48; 2.45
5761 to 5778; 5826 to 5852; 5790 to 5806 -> 0.4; 2.45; 2.5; 2.47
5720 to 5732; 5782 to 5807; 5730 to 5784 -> -0.3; 2.48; 2.41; 2.45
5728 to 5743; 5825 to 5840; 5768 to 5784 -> -0.3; 2.41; 2.53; 2.46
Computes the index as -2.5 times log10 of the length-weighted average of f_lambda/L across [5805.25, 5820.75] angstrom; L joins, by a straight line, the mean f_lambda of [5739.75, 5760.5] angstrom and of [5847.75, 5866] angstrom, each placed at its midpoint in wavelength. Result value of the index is -0.02 mag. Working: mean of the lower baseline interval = 2.49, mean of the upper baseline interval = 2.44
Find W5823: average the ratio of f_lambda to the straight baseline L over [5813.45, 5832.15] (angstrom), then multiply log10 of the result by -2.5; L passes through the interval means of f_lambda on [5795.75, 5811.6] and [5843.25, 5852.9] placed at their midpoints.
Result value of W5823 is -0.03 mag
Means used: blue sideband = 2.49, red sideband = 2.47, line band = 2.55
